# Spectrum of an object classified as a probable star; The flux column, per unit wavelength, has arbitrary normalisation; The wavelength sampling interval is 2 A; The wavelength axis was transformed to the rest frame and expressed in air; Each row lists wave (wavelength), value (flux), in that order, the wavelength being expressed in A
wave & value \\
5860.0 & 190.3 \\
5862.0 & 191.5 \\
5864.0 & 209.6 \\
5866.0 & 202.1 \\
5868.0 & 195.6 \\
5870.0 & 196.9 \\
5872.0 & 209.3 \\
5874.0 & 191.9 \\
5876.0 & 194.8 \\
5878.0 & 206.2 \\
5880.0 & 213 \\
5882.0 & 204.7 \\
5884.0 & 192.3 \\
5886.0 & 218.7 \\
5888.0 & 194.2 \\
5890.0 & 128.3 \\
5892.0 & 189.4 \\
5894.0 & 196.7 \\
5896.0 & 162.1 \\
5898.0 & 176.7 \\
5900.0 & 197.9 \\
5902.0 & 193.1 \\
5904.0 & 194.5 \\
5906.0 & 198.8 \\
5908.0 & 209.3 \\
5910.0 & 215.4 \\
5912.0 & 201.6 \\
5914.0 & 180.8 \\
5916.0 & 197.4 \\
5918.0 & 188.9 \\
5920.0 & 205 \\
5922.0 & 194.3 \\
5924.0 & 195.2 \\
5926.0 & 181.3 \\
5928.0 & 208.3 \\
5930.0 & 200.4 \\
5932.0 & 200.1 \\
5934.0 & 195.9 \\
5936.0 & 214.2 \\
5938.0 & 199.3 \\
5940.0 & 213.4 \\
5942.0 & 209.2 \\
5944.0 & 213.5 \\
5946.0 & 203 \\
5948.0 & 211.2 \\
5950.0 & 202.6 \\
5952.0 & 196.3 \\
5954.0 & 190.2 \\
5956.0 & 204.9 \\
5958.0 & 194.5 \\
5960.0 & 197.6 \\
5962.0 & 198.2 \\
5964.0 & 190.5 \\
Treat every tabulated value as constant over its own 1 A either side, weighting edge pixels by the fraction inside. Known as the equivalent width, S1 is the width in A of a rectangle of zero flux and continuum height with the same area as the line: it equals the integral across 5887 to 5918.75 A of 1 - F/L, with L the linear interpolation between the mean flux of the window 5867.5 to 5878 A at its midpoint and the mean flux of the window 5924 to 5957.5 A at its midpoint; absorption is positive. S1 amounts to 1.78 A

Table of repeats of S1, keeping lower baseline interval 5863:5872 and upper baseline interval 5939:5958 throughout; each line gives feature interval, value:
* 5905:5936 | 0.74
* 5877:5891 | 0.59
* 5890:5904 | 1.41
